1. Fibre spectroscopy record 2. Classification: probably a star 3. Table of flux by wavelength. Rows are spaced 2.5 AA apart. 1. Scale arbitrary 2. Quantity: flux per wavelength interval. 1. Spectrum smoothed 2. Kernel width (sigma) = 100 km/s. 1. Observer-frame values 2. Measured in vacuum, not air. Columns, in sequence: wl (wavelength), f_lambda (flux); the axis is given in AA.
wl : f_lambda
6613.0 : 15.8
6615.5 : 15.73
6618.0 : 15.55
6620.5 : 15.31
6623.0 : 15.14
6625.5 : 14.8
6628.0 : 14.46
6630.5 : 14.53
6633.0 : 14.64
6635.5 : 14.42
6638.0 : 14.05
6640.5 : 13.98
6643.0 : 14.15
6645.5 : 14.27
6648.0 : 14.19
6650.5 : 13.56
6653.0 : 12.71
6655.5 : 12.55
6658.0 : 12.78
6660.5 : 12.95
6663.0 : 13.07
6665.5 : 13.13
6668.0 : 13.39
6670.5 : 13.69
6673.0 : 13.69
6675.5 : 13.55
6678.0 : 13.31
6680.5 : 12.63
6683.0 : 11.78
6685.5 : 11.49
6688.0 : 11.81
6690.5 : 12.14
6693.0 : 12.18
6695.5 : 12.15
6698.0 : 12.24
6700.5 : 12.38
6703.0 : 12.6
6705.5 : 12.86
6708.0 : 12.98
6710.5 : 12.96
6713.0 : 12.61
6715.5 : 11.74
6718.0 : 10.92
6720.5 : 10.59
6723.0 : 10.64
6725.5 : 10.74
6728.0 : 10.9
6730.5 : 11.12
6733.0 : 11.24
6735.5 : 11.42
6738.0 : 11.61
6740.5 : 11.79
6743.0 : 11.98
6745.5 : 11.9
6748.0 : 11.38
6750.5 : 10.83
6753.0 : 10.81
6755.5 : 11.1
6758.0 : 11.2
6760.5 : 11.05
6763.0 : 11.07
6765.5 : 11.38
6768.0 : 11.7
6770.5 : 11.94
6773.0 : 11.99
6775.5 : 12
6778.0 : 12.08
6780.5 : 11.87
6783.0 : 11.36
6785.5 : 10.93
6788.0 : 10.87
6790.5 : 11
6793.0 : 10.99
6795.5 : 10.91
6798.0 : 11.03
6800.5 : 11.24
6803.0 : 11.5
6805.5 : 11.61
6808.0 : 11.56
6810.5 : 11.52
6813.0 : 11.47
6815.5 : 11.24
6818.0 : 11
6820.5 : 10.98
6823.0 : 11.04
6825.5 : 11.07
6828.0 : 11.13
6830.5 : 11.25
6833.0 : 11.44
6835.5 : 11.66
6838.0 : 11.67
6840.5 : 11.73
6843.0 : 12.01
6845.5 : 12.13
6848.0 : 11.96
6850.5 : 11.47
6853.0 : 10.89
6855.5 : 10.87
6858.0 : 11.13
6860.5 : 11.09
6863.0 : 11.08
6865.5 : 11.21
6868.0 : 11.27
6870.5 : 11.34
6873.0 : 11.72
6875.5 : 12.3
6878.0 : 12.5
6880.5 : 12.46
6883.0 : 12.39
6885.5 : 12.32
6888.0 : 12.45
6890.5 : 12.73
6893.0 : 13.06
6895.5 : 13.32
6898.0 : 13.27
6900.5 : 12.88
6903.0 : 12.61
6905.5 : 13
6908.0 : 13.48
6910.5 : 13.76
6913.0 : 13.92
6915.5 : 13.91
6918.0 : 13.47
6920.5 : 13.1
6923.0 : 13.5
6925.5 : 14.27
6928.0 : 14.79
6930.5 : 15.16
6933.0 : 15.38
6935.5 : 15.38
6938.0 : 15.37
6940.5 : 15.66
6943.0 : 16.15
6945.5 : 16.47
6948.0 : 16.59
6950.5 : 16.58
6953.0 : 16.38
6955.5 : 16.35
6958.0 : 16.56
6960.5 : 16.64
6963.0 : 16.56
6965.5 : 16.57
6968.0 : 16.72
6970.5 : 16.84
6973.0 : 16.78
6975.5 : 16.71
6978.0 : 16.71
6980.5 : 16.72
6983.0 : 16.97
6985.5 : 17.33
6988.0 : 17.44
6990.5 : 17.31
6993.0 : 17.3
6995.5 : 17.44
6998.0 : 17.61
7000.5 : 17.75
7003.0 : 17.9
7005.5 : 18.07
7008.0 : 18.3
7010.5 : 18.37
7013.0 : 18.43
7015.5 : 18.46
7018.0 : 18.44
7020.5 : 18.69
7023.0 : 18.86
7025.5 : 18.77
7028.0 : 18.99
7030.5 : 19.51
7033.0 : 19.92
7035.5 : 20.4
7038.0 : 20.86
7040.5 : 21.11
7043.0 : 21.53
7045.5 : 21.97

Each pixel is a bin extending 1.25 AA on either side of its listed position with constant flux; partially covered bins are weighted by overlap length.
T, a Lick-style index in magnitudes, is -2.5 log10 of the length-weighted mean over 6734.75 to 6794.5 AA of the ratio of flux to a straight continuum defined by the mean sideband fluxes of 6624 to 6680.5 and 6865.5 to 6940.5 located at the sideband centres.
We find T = 0.18 mag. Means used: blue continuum 13.7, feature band 11.4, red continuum 13.3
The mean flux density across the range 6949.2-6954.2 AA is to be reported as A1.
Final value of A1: 16.5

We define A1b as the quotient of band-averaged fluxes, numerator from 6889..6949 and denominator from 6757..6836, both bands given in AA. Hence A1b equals 1.3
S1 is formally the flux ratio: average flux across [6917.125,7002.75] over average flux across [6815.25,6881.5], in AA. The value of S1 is 1.41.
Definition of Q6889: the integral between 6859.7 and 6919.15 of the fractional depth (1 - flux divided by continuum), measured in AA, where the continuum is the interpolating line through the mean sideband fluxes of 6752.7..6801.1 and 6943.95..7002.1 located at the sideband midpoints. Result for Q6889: 8.0 AA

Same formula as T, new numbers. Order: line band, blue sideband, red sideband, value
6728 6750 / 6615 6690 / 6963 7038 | 0.27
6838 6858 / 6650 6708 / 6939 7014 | 0.29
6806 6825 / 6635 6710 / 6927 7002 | 0.29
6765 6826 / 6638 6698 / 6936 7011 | 0.27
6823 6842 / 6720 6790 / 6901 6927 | 0.09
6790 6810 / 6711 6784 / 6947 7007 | 0.13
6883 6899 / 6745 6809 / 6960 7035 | 0.15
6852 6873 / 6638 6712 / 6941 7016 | 0.36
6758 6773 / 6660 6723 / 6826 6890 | 0.06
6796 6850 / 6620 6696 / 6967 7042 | 0.34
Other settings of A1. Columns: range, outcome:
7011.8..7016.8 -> 18.4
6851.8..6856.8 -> 10.9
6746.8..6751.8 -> 11.1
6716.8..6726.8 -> 10.7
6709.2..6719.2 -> 12.1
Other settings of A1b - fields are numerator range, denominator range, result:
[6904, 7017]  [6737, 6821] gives 1.42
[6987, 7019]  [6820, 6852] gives 1.56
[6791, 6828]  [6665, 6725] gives 0.91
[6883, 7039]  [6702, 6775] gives 1.40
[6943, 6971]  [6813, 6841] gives 1.47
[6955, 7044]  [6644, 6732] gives 1.45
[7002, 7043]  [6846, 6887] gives 1.65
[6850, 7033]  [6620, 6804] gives 1.23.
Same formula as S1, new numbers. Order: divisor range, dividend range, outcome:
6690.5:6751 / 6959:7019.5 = 1.48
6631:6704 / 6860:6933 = 0.98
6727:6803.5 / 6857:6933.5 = 1.13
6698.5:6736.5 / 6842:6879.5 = 0.98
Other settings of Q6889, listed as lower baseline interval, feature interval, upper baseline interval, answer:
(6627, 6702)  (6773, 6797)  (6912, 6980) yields 4.9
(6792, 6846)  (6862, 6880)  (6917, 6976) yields 2.0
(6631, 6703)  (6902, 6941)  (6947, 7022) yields 5.5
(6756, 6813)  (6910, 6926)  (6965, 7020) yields 1.7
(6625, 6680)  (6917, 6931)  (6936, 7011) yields 2.1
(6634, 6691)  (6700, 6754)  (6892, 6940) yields 7.1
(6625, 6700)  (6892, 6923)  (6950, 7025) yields 5.8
